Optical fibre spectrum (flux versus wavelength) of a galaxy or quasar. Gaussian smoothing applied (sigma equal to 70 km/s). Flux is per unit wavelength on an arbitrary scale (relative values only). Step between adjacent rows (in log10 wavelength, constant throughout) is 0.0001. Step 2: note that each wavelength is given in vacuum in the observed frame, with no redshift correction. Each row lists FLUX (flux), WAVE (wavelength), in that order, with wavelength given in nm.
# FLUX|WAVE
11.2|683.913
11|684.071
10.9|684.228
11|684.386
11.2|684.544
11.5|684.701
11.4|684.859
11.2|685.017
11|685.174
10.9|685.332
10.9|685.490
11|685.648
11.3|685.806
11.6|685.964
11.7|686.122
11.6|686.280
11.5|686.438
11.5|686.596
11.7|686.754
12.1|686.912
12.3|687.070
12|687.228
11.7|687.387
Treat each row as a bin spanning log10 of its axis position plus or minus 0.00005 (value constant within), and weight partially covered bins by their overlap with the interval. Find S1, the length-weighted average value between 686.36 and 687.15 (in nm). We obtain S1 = 11.8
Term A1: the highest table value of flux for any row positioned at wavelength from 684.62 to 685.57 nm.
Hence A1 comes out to 11.5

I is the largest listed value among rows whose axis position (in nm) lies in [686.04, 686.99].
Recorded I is 12.1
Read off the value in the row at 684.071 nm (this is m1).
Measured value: 11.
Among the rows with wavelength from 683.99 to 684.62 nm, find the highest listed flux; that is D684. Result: 11.2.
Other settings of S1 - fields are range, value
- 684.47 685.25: 11.3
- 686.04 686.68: 11.6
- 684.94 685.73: 11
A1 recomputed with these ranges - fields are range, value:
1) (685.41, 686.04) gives 11.6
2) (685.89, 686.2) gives 11.7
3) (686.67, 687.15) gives 12.3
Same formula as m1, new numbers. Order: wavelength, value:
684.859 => 11.4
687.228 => 12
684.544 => 11.2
